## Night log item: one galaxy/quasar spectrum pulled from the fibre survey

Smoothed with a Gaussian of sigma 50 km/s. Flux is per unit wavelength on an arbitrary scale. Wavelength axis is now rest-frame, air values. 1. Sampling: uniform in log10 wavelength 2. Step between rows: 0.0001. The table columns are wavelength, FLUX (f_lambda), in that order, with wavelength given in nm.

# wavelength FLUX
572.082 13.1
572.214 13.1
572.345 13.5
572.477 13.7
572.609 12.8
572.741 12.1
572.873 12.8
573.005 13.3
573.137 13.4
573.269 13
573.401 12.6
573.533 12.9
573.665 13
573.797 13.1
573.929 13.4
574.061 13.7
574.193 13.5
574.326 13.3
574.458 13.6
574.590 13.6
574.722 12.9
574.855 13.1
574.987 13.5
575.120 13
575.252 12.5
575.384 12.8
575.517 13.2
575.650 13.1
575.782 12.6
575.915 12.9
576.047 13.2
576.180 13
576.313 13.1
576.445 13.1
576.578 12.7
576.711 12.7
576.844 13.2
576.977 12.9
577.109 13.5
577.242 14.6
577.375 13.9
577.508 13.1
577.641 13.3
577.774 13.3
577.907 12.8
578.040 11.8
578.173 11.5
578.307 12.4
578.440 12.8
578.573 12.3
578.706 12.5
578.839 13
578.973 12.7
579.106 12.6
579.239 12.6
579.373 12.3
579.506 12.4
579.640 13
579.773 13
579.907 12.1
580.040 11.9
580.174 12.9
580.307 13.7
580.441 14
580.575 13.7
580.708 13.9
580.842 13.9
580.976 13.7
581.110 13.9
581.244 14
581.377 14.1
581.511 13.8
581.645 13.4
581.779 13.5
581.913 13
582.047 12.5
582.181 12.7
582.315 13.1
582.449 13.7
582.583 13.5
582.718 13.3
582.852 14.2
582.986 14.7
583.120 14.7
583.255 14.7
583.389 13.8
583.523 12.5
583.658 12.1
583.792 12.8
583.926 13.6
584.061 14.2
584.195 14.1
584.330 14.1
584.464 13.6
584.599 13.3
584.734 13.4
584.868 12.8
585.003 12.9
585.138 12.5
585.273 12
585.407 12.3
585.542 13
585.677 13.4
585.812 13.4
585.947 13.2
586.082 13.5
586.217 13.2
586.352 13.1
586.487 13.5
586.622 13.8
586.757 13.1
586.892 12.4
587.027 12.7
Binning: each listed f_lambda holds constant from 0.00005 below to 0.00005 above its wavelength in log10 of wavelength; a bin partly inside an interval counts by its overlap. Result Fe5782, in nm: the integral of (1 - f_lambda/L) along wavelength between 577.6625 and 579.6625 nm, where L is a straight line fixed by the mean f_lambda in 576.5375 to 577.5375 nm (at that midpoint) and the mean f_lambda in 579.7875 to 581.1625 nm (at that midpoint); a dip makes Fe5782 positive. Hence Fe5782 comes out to 0.12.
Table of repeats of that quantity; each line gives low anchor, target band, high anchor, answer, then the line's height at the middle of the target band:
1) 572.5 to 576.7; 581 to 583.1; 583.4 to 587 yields -0.07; 13.1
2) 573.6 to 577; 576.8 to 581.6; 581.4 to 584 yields 0.07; 13.3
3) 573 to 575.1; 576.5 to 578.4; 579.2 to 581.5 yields 0.04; 13.3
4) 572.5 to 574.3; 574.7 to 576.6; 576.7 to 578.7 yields 0.00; 13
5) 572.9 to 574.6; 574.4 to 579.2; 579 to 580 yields -0.03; 12.9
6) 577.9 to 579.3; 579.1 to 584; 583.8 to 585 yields -0.13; 13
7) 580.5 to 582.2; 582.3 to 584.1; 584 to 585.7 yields -0.04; 13.4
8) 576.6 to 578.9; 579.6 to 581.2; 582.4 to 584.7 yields -0.01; 13.3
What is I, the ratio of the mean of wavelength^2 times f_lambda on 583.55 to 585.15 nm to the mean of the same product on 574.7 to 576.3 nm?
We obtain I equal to 1.06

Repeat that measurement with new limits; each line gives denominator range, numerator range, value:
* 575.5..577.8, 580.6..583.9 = 1.05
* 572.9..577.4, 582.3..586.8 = 1.05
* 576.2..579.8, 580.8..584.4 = 1.08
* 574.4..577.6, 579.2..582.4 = 1.02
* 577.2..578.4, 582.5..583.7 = 1.08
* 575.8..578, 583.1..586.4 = 1.03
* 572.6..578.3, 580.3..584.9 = 1.07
